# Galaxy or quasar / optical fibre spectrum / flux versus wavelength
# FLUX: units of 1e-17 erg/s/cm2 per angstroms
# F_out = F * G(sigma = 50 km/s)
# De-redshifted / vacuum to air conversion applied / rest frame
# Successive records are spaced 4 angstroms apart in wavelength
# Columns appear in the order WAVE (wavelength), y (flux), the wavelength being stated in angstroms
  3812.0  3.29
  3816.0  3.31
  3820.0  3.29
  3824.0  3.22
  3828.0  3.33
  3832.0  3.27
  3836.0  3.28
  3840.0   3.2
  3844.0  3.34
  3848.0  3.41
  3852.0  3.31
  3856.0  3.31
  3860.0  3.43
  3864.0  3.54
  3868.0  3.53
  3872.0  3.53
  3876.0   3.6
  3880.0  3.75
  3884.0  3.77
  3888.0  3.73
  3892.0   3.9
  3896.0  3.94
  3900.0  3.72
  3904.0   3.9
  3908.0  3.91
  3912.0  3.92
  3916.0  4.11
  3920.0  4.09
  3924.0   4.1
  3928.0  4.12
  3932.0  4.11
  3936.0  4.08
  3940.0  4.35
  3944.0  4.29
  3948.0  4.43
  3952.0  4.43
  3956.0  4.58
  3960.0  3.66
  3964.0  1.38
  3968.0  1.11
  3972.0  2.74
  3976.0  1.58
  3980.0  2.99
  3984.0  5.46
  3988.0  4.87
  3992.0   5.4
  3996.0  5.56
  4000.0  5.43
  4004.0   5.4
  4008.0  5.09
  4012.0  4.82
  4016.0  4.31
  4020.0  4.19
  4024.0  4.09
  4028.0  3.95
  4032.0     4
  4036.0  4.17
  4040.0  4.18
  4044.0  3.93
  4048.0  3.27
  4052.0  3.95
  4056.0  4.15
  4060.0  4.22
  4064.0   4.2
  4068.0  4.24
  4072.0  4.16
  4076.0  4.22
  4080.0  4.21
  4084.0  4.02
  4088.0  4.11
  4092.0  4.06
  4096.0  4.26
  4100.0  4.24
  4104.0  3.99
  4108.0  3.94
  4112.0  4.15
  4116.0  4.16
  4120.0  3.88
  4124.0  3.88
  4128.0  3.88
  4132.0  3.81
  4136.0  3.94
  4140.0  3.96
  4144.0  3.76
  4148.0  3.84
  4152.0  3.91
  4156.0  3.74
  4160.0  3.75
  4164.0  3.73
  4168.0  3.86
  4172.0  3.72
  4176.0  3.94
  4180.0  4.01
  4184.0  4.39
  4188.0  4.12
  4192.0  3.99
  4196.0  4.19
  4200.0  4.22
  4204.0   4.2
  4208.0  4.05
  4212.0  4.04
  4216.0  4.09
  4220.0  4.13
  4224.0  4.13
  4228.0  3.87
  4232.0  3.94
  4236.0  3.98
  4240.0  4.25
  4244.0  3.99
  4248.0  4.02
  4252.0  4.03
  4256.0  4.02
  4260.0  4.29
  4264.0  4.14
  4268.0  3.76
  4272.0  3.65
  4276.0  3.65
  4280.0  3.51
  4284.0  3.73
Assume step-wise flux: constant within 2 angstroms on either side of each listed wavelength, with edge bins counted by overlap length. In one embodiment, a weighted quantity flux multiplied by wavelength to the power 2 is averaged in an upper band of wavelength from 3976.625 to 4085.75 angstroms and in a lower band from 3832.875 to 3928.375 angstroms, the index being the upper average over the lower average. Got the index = 1.28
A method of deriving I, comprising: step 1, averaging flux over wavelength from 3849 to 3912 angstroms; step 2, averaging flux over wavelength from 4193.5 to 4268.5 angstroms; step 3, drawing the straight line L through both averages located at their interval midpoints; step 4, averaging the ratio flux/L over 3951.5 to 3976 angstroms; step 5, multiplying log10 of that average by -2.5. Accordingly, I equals 0.33 mag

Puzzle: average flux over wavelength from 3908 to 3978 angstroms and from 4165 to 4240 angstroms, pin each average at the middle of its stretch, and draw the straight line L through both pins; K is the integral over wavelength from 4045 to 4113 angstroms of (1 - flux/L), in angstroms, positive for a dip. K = -4.3 angstroms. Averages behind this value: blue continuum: 3.6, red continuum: 4.05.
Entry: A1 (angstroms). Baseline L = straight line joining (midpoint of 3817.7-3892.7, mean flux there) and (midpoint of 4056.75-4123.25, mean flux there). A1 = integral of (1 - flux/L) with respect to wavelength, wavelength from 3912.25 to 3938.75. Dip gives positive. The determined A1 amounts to -3.2 angstroms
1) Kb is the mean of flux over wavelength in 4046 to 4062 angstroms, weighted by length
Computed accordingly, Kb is 3.9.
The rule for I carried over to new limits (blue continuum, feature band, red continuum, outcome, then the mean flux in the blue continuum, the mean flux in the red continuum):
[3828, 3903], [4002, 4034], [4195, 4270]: -0.193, 3.53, 4.07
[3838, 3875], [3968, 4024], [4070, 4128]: -0.138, 3.41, 4.08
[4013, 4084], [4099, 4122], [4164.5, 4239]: 0.006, 4.09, 4.04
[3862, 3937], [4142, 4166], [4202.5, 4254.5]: 0.062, 3.86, 4.05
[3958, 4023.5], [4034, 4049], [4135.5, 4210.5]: 0.017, 4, 3.97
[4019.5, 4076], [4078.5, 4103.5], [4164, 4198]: -0.027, 4.05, 4.01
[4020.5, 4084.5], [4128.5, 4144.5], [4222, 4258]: 0.046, 4.06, 4.03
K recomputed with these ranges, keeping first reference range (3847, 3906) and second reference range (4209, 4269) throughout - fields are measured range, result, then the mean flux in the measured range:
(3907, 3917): -0.83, 3.97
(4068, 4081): -1.16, 4.2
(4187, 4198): -0.28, 4.1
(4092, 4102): -0.84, 4.21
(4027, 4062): -1.44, 3.98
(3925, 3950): -3.55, 4.22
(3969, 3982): 4.89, 2.33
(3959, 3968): 3.98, 2.08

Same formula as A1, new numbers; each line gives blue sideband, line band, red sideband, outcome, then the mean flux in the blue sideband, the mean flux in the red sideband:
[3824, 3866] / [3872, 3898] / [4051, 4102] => -2.1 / 3.34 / 4.16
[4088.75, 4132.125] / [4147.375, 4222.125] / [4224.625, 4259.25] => 0.6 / 4.03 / 4.03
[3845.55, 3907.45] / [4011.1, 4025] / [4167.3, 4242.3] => -1.9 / 3.63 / 4.06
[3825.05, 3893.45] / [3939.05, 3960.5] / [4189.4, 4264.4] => -4.2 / 3.48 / 4.08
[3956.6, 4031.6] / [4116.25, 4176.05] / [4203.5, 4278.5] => 2.4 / 4.01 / 4.01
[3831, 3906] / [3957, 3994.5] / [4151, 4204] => 4.0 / 3.55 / 3.98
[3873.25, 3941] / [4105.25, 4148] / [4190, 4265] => 1.1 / 3.94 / 4.08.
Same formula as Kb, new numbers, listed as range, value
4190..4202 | 4.13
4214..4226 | 4.12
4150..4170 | 3.8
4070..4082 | 4.2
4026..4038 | 4.04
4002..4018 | 4.9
